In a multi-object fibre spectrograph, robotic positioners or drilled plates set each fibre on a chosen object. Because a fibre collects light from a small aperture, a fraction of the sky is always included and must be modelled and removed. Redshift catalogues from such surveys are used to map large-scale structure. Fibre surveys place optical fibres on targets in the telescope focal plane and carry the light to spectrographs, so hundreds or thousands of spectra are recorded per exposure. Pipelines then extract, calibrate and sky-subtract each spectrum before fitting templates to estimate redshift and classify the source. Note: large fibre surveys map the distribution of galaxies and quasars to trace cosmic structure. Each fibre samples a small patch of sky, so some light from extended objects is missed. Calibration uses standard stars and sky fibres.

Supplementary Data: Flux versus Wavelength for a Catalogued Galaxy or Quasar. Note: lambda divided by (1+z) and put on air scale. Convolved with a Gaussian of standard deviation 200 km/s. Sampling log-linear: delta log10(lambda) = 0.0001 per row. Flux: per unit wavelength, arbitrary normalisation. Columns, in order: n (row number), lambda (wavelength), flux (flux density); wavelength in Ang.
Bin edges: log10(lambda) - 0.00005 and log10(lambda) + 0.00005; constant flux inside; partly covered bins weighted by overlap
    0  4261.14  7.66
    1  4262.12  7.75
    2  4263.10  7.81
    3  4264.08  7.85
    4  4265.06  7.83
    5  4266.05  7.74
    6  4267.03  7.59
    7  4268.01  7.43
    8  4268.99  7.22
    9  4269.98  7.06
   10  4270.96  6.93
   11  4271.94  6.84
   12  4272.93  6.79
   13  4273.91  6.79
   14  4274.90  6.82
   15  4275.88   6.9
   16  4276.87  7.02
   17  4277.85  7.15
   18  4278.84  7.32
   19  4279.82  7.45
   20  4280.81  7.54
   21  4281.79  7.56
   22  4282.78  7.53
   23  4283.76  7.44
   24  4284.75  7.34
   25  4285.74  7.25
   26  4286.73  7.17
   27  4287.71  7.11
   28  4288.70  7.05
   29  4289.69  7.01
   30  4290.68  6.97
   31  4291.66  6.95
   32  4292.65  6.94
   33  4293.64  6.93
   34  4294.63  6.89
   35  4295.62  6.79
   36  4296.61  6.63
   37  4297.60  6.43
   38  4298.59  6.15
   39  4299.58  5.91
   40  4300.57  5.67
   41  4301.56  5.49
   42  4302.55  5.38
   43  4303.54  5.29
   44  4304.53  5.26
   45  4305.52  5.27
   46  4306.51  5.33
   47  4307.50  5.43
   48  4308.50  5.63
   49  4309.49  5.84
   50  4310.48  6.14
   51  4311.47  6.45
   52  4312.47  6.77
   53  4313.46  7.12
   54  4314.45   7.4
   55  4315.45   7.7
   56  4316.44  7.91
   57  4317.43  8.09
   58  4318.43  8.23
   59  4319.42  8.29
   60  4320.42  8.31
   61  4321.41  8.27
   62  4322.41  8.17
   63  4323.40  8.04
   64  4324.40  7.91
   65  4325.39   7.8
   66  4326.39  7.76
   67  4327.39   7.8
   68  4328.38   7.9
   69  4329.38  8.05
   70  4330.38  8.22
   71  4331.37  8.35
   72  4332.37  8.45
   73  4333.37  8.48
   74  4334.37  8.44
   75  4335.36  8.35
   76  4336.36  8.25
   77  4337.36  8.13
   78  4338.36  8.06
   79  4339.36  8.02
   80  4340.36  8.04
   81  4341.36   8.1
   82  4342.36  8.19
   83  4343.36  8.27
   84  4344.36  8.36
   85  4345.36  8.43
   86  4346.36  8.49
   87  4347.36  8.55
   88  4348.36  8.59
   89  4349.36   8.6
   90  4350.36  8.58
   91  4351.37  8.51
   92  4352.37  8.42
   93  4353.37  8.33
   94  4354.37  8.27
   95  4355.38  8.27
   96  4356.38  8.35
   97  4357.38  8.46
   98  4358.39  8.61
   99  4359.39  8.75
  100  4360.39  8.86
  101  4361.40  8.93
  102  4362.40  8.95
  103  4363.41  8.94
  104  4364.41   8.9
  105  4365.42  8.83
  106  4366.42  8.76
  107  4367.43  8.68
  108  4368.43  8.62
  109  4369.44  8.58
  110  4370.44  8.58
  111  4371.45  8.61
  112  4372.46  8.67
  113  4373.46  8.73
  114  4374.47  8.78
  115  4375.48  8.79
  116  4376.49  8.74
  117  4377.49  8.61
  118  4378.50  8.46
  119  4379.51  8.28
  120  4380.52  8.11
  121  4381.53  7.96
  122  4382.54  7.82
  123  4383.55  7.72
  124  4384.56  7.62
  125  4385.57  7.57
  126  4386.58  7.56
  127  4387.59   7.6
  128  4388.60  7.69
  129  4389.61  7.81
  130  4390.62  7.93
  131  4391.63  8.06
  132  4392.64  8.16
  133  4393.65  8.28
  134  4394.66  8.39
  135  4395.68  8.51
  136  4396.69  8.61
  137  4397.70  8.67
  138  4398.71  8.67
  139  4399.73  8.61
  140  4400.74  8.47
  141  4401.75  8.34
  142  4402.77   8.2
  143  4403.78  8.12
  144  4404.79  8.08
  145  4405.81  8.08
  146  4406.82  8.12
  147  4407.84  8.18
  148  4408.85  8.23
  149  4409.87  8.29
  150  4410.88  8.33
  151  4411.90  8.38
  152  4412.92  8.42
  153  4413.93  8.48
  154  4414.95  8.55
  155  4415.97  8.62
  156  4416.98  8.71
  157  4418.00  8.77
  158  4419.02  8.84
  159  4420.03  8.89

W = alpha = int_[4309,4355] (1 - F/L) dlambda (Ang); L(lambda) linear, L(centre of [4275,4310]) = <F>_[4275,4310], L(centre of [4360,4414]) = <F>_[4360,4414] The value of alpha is -4.3 Ang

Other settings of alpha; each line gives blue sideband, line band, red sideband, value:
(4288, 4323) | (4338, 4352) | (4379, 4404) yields -1.9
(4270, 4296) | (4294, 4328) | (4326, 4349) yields 3.9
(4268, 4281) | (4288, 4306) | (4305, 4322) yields 1.8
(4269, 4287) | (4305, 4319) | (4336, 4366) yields 2.0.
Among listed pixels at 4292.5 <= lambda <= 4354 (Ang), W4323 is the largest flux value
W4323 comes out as 8.6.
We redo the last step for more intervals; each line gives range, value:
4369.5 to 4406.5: 8.79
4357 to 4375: 8.95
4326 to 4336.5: 8.48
